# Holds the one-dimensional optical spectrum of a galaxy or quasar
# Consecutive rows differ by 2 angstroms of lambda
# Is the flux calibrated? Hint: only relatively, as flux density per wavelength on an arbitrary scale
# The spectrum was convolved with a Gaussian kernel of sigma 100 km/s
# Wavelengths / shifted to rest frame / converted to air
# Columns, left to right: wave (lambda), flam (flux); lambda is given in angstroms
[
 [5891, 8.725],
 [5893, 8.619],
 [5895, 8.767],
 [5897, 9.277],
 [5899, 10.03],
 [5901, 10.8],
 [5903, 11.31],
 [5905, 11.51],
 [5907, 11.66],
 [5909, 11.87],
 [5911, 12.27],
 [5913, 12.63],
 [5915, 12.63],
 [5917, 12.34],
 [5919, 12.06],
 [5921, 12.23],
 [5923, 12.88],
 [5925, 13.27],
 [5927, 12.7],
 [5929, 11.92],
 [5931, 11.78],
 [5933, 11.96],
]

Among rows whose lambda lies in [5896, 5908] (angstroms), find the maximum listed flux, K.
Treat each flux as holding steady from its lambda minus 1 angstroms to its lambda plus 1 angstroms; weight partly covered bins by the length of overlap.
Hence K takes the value 11.66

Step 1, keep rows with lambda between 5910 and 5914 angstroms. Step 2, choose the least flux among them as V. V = 12.27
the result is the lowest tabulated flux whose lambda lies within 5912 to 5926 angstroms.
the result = 12.06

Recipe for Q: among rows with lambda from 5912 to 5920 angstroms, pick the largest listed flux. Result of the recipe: 12.63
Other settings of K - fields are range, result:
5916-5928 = 13.27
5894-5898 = 9.277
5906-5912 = 12.27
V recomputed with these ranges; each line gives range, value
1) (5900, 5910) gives 10.8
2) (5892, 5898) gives 8.619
